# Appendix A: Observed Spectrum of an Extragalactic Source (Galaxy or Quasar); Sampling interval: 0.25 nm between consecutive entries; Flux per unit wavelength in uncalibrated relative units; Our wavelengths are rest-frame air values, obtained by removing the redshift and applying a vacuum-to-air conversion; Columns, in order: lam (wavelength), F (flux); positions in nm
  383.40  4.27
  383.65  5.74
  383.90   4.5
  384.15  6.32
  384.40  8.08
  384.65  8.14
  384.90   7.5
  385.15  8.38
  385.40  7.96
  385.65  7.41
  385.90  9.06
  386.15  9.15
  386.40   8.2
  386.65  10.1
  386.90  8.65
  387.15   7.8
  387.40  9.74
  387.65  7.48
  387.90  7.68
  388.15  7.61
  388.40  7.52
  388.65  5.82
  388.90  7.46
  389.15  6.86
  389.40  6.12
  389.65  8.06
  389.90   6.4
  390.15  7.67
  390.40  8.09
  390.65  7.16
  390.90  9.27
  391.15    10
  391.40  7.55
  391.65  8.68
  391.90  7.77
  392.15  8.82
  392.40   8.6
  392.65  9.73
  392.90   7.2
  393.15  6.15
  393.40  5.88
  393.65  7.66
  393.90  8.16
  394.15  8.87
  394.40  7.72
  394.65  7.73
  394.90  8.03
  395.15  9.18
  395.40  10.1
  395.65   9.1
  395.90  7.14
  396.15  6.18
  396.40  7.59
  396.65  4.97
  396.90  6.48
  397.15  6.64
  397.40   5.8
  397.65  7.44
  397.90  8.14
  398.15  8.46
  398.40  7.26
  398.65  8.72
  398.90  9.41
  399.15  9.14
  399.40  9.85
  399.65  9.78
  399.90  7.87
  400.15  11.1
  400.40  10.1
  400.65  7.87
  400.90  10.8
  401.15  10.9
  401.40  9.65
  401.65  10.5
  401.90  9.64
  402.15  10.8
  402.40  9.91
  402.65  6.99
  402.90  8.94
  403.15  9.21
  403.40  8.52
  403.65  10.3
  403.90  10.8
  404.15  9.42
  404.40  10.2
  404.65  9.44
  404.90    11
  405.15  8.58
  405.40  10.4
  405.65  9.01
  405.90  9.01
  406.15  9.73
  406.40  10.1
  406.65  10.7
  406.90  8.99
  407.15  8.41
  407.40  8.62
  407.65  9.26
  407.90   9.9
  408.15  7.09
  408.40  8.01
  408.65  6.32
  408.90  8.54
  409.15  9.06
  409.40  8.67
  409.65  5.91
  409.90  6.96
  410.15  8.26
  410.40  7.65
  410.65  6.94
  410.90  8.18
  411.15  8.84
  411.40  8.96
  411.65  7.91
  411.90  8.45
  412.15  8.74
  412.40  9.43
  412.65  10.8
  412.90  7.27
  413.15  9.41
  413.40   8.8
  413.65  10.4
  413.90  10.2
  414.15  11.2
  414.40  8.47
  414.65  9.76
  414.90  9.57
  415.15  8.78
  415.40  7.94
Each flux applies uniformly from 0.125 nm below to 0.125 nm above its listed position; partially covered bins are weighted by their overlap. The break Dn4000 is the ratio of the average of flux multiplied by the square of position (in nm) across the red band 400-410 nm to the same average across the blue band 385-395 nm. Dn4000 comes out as 1.3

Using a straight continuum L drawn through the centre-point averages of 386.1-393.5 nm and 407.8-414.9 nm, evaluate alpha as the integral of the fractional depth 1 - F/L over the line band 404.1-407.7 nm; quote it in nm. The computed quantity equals -0.48 nm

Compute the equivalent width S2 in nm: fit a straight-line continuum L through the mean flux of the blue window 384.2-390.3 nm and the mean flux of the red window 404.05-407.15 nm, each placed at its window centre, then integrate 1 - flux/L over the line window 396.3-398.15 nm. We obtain 0.42 nm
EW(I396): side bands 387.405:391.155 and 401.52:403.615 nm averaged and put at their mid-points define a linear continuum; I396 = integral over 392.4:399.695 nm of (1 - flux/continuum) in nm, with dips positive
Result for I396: 0.51 nm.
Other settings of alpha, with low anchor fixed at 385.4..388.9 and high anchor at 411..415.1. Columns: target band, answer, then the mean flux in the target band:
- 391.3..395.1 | 0.21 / 7.93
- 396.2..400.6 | 0.26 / 8.12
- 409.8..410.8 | 0.18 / 7.48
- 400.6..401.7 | -0.16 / 10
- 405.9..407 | -0.10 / 9.8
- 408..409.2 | 0.17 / 7.77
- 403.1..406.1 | -0.27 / 9.67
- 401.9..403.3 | -0.06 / 9.2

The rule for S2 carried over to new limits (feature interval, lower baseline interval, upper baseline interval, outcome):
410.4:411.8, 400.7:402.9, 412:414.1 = 0.202 nm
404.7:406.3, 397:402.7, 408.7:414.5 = -0.145 nm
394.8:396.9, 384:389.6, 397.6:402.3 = 0.279 nm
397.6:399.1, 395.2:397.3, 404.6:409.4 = -0.129 nm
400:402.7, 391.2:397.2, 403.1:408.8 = -0.380 nm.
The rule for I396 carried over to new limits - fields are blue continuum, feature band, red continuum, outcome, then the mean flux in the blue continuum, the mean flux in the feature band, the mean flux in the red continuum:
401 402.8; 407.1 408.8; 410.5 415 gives 0.21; 9.77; 8.23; 9.06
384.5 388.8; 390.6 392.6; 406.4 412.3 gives -0.10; 8.13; 8.58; 8.32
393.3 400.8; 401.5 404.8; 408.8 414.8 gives -0.50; 8.1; 9.6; 8.7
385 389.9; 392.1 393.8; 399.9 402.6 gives 0.20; 7.91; 7.68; 9.94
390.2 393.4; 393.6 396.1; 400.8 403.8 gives 0.08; 8.15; 8.32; 9.68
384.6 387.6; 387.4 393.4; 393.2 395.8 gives 0.43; 8.49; 7.73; 8.17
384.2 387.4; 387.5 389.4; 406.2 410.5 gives 0.27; 8.37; 7.17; 8.41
